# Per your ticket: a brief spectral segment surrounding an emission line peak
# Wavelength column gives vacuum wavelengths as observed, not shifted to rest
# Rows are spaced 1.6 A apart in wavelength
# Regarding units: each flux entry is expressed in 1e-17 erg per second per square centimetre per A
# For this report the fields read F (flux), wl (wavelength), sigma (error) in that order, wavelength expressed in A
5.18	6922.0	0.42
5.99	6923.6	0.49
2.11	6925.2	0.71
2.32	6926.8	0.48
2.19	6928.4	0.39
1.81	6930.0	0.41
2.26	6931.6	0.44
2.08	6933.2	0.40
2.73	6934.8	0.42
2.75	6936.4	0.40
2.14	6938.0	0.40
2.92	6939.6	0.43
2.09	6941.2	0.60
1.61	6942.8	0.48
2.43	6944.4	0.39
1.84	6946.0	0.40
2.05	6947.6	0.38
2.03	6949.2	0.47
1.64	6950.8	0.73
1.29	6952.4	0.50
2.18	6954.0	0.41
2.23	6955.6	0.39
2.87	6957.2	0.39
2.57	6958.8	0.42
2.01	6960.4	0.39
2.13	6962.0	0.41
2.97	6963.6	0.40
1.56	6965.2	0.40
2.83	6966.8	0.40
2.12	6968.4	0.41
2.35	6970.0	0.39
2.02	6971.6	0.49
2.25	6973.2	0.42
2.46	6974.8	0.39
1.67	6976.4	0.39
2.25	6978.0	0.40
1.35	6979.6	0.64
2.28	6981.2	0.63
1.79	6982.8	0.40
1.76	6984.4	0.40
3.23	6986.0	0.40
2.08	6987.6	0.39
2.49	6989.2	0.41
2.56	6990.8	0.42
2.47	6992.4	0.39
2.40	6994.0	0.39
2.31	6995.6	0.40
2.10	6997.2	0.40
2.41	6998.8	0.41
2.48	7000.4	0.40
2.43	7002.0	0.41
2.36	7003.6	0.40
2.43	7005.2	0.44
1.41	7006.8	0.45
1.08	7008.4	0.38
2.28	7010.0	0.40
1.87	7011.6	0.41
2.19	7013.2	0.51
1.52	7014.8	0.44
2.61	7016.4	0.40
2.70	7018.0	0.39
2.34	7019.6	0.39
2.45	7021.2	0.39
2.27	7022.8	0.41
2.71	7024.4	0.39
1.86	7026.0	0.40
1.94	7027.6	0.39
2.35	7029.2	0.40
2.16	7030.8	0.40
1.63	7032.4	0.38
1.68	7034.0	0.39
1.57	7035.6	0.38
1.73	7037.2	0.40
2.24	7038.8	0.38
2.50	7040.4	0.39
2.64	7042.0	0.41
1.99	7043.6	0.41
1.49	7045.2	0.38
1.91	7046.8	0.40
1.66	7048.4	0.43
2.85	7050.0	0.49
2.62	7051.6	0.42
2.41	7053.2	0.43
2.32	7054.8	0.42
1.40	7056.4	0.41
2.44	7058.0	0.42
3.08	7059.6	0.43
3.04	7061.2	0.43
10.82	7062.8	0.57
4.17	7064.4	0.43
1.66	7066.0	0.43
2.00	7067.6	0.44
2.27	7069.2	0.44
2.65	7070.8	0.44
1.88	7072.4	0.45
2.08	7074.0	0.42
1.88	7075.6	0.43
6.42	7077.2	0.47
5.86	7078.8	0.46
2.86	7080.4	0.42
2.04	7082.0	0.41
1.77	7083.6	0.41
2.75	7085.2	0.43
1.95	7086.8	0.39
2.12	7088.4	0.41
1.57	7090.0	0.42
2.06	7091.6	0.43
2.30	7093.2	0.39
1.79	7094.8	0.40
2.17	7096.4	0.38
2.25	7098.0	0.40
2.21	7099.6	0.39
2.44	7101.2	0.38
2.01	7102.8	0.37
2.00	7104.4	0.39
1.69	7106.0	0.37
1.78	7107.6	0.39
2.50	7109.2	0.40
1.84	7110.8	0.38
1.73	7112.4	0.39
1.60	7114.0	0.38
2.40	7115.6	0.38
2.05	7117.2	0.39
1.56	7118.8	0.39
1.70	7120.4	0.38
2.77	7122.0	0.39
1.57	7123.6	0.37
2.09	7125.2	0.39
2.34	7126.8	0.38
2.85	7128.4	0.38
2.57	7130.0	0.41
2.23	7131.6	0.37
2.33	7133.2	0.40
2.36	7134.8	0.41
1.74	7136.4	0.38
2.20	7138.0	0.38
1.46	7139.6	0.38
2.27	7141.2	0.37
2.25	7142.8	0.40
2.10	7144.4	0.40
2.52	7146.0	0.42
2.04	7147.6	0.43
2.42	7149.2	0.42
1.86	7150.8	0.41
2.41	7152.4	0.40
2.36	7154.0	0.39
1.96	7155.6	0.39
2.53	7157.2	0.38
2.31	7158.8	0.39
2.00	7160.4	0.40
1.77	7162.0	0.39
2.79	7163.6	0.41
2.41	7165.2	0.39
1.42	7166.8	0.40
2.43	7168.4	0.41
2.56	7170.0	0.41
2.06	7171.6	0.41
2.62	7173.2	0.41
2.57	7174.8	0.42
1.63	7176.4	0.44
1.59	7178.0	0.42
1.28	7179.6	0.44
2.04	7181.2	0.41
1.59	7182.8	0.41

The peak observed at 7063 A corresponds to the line [S II]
